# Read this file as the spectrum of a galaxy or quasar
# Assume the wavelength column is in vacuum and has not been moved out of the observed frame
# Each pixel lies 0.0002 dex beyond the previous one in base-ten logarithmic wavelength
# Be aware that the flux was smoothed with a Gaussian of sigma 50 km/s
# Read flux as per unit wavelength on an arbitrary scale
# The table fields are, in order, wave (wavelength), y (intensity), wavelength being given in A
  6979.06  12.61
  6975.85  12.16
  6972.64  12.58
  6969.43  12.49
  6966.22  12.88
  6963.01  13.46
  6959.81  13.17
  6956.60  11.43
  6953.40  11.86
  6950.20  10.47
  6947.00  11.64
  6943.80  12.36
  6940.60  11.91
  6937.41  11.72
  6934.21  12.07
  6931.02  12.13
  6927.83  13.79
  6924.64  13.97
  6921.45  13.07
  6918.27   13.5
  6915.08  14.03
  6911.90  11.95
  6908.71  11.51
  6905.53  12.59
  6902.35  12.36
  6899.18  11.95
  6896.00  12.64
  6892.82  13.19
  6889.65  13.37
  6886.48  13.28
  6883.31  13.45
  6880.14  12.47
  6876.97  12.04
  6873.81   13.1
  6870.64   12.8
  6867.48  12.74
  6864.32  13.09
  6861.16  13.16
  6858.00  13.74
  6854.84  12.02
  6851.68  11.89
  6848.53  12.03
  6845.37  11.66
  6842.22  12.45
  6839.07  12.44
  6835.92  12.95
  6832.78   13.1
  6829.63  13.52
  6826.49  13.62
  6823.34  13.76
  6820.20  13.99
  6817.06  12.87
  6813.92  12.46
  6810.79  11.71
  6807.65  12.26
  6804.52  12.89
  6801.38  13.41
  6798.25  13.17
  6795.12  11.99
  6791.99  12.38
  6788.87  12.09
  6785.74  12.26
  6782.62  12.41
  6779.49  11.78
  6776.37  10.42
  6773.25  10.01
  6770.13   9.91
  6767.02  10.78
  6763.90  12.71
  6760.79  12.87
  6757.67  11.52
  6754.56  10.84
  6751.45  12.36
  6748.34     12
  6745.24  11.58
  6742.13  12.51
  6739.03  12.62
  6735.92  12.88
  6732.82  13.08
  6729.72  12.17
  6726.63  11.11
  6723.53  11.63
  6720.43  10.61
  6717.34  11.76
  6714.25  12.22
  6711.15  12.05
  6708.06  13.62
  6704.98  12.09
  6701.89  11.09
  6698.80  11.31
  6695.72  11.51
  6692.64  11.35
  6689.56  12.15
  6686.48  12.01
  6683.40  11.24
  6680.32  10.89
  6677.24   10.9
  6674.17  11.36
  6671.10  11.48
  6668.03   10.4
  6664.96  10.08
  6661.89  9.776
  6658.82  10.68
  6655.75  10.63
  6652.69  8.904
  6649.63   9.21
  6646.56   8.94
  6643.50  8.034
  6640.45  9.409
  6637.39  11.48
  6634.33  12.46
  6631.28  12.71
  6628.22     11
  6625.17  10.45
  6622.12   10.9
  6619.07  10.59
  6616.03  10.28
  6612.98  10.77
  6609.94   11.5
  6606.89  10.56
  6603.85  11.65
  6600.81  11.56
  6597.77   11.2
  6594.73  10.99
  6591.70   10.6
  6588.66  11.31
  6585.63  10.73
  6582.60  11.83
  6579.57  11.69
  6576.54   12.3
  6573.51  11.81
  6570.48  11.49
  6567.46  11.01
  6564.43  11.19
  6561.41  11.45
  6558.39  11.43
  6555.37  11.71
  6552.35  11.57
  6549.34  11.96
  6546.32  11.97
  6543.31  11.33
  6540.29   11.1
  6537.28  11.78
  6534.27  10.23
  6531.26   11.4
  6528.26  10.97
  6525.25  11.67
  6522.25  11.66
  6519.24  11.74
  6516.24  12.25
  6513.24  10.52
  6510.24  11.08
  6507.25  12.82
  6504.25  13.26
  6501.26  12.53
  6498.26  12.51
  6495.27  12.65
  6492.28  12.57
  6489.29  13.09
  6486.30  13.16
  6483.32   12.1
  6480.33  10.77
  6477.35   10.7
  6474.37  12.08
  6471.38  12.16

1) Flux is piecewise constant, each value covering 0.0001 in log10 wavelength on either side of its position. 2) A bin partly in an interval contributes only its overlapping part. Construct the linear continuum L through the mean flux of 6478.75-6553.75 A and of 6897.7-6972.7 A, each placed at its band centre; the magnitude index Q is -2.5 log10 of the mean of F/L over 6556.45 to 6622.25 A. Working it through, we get 0.07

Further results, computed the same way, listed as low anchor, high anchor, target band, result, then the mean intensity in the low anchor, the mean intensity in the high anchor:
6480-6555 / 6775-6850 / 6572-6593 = 0.05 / 11.9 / 12.6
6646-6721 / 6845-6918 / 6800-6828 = -0.07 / 11.1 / 12.7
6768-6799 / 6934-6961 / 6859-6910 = -0.09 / 11.6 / 11.8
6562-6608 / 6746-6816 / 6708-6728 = 0.00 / 11.3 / 11.9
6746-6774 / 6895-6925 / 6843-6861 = -0.01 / 11.5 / 12.7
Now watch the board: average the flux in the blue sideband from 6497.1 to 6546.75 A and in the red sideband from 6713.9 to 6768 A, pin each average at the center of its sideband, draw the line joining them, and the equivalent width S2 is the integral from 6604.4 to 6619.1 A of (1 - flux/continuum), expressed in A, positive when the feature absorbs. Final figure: 1.23 A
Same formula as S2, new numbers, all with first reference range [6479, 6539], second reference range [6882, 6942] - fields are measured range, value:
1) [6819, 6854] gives -0.61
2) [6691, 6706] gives 1.06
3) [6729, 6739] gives -0.28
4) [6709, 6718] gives 0.16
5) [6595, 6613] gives 1.34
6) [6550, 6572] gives 1.12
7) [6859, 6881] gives -0.23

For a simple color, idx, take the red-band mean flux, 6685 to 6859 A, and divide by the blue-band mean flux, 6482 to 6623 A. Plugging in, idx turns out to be 1.1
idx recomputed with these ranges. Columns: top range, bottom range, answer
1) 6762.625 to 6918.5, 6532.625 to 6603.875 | 1.10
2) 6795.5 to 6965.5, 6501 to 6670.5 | 1.14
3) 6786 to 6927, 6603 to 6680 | 1.21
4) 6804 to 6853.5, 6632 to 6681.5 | 1.23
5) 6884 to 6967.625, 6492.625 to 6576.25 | 1.07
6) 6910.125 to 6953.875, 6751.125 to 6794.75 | 1.08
